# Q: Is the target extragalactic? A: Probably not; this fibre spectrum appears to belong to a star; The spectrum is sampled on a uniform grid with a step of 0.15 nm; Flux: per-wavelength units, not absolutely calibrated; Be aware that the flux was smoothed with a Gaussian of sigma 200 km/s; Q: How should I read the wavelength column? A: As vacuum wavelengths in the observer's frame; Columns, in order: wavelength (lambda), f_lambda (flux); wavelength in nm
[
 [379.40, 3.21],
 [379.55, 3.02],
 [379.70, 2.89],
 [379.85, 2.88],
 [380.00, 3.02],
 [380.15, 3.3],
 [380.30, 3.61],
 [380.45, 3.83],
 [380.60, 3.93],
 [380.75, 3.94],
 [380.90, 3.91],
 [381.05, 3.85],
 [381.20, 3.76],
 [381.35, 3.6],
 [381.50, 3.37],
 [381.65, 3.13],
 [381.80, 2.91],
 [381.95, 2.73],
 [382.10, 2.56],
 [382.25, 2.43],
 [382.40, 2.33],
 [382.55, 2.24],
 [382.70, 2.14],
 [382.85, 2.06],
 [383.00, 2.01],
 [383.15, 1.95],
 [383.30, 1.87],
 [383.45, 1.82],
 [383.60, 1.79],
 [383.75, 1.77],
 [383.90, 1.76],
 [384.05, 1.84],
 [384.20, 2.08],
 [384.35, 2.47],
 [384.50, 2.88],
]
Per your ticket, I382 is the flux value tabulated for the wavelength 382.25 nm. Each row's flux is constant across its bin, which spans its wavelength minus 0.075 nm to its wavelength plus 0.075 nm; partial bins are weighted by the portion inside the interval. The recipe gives 2.43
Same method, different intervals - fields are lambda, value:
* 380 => 3.02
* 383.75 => 1.77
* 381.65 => 3.13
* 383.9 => 1.76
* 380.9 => 3.91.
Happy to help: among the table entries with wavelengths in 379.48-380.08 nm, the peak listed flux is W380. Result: 3.02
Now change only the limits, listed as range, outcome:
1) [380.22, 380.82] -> 3.94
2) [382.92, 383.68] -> 2.01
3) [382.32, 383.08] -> 2.33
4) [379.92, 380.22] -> 3.3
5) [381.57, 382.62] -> 3.13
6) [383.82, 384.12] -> 1.84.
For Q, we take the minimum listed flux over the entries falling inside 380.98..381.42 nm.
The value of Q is 3.6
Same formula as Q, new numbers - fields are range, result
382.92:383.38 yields 1.87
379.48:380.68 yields 2.88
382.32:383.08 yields 2.01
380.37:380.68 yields 3.83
